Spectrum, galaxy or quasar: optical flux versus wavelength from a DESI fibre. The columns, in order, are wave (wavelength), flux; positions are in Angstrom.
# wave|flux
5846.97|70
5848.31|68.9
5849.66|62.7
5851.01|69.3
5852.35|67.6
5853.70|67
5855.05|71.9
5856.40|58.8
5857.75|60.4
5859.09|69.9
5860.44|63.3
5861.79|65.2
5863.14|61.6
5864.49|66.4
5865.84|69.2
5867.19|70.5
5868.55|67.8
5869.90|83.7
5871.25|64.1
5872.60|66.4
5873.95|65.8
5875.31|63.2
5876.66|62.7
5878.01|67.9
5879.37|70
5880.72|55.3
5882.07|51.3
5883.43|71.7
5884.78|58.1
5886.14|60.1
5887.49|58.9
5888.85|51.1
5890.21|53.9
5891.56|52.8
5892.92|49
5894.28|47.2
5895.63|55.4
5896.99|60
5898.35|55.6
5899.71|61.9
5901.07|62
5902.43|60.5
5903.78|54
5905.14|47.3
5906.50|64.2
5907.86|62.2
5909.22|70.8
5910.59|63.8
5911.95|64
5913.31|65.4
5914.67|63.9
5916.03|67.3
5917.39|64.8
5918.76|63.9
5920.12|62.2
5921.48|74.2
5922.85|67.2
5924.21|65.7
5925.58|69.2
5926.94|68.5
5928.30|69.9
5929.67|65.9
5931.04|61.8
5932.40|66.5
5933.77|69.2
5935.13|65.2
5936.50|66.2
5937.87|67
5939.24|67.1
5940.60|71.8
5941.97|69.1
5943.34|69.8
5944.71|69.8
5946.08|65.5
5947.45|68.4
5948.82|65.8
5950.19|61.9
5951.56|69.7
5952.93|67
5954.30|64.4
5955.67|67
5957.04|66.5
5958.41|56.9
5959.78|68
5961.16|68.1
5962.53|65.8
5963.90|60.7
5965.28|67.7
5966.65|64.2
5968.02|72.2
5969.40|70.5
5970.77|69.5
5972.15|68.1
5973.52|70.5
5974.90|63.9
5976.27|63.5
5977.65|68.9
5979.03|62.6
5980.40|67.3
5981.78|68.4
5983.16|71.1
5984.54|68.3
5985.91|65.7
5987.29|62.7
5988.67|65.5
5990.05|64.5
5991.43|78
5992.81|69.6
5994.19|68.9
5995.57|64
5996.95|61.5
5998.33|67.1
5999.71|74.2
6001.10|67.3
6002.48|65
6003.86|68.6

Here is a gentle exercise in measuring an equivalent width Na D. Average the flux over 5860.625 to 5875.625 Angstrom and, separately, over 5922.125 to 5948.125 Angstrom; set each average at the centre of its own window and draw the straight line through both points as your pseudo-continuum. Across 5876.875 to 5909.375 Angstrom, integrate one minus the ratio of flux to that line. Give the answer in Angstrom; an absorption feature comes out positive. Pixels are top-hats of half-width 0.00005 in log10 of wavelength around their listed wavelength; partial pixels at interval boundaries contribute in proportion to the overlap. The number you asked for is 4.5 Angstrom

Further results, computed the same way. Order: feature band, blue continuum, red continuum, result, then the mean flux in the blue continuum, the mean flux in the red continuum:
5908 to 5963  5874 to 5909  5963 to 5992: -3.2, 58.6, 67.3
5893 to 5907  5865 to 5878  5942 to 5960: 2.3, 68.1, 66.3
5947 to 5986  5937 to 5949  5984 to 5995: 0.8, 68.3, 67.9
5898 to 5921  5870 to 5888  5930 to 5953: 1.1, 63.5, 67.1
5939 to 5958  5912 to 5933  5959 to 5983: -0.1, 66.4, 67.1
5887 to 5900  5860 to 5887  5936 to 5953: 2.3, 65.2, 67.6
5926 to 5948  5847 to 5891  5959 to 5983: -0.5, 64.6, 67.1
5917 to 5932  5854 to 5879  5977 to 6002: 0.1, 66.6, 67.5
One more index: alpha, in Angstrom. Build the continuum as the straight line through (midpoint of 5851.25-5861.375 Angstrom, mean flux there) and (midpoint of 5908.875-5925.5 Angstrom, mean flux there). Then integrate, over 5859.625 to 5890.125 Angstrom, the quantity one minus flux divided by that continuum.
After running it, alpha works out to 0.8 Angstrom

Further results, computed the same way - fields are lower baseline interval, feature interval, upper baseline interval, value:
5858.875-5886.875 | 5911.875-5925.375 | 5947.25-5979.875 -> 0.0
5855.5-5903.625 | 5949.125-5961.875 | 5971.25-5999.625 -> 0.0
